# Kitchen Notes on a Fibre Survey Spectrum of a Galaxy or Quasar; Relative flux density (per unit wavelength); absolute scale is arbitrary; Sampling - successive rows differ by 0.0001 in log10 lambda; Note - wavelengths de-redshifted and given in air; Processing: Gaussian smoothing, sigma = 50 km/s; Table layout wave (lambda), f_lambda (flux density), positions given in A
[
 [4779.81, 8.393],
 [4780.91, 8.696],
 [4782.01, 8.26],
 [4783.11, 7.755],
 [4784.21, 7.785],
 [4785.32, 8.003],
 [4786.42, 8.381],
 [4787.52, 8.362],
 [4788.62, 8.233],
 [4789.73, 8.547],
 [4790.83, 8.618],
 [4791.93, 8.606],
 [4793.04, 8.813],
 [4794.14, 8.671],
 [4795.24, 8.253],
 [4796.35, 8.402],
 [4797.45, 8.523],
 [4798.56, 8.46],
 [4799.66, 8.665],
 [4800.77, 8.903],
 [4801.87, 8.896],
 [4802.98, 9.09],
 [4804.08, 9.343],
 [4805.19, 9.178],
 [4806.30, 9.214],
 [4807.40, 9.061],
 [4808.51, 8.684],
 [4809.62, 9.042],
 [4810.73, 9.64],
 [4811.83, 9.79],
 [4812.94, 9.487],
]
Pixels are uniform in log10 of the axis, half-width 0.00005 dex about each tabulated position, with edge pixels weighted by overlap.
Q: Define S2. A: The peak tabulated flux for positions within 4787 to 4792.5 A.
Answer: 8.618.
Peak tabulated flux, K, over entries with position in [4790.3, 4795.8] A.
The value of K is 8.813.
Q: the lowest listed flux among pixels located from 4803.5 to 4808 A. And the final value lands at 9.061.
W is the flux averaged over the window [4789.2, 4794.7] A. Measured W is 8.66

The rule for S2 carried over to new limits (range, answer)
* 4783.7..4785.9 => 8.003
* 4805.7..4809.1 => 9.214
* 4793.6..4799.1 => 8.671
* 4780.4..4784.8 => 8.696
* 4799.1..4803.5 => 9.09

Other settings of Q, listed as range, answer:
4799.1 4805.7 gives 8.665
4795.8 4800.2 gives 8.402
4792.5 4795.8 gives 8.253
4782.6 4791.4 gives 7.755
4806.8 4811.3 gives 8.684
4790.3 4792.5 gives 8.606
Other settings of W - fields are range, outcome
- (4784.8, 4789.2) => 8.25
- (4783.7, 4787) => 8.05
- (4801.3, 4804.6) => 9.13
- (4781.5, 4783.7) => 8.01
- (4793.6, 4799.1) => 8.46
